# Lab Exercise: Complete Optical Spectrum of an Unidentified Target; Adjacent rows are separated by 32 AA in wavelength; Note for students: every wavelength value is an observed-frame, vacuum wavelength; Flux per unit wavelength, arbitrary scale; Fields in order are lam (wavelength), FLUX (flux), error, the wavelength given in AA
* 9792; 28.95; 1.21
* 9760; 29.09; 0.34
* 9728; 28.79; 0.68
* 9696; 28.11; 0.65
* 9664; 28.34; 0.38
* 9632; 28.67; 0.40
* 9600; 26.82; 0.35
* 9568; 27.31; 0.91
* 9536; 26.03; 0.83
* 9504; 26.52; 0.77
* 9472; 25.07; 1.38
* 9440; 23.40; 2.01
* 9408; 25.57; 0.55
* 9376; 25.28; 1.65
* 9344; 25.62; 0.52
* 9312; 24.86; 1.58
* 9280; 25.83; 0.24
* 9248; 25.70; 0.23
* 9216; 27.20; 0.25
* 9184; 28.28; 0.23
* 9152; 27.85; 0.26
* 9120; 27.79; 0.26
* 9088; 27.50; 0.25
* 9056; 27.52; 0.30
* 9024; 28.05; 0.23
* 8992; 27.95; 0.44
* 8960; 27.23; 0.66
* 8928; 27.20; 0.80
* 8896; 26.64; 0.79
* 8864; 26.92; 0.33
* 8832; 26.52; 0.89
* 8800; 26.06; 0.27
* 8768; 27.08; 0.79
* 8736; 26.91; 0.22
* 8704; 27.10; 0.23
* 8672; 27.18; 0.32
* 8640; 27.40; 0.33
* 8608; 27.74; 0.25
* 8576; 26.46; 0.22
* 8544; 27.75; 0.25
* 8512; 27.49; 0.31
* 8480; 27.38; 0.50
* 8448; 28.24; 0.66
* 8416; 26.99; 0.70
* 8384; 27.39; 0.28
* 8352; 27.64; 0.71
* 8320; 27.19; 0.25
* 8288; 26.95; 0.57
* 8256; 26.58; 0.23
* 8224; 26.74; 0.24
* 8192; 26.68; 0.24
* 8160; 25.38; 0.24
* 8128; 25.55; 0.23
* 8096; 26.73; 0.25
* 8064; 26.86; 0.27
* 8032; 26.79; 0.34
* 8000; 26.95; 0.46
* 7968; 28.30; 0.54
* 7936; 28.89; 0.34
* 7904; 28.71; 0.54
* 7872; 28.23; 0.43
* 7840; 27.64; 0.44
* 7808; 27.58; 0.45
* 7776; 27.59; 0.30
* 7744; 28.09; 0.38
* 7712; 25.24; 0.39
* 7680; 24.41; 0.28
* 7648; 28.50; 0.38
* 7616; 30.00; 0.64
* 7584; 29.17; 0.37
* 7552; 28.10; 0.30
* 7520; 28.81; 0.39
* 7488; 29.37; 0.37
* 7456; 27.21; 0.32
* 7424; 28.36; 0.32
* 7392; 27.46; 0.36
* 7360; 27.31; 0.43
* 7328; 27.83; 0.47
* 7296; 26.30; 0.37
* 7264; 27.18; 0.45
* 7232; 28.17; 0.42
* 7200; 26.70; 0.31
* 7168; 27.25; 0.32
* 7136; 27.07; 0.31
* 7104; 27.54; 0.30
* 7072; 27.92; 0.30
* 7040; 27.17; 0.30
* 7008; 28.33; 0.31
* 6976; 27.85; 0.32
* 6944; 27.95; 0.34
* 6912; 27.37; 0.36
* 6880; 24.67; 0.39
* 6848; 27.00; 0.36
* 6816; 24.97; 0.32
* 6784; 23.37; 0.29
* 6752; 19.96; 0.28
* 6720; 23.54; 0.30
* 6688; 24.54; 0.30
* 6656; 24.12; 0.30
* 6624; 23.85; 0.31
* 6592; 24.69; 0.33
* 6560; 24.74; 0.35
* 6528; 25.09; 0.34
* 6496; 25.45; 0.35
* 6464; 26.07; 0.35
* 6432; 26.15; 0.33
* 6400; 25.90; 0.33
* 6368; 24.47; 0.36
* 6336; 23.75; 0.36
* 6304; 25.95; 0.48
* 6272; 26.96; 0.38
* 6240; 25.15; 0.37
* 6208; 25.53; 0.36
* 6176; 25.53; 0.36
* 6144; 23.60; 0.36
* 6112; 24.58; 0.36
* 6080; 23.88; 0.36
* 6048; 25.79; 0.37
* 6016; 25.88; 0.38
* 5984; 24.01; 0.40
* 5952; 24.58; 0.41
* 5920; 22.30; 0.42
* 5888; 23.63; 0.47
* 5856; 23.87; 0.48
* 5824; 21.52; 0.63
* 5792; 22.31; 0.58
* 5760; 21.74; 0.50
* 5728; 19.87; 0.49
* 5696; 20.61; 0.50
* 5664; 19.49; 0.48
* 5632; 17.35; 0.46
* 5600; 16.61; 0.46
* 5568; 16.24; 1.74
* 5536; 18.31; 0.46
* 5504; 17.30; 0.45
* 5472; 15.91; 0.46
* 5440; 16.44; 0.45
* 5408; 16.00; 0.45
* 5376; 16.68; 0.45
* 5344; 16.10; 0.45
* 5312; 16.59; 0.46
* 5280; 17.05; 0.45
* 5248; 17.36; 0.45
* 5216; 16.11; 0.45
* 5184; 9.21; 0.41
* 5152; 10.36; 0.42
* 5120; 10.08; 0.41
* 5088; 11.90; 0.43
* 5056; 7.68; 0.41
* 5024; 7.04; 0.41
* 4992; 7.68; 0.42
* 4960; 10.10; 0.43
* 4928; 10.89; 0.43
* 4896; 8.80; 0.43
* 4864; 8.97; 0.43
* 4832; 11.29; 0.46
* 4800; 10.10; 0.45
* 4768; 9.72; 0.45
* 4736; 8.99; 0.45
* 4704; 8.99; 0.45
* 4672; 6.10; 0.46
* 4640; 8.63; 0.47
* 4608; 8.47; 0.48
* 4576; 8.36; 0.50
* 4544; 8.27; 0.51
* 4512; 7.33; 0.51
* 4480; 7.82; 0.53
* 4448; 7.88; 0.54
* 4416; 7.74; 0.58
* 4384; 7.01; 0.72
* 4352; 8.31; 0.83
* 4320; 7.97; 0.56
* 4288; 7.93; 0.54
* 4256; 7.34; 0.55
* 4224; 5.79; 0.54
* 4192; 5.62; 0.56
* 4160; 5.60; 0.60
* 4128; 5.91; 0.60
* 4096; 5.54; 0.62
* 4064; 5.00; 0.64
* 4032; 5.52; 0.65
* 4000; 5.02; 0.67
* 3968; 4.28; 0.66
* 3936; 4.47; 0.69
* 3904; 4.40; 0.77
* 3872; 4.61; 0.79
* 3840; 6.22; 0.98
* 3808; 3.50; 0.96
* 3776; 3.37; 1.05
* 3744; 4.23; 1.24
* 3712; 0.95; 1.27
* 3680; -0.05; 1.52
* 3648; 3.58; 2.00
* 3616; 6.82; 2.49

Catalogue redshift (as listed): 0.30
